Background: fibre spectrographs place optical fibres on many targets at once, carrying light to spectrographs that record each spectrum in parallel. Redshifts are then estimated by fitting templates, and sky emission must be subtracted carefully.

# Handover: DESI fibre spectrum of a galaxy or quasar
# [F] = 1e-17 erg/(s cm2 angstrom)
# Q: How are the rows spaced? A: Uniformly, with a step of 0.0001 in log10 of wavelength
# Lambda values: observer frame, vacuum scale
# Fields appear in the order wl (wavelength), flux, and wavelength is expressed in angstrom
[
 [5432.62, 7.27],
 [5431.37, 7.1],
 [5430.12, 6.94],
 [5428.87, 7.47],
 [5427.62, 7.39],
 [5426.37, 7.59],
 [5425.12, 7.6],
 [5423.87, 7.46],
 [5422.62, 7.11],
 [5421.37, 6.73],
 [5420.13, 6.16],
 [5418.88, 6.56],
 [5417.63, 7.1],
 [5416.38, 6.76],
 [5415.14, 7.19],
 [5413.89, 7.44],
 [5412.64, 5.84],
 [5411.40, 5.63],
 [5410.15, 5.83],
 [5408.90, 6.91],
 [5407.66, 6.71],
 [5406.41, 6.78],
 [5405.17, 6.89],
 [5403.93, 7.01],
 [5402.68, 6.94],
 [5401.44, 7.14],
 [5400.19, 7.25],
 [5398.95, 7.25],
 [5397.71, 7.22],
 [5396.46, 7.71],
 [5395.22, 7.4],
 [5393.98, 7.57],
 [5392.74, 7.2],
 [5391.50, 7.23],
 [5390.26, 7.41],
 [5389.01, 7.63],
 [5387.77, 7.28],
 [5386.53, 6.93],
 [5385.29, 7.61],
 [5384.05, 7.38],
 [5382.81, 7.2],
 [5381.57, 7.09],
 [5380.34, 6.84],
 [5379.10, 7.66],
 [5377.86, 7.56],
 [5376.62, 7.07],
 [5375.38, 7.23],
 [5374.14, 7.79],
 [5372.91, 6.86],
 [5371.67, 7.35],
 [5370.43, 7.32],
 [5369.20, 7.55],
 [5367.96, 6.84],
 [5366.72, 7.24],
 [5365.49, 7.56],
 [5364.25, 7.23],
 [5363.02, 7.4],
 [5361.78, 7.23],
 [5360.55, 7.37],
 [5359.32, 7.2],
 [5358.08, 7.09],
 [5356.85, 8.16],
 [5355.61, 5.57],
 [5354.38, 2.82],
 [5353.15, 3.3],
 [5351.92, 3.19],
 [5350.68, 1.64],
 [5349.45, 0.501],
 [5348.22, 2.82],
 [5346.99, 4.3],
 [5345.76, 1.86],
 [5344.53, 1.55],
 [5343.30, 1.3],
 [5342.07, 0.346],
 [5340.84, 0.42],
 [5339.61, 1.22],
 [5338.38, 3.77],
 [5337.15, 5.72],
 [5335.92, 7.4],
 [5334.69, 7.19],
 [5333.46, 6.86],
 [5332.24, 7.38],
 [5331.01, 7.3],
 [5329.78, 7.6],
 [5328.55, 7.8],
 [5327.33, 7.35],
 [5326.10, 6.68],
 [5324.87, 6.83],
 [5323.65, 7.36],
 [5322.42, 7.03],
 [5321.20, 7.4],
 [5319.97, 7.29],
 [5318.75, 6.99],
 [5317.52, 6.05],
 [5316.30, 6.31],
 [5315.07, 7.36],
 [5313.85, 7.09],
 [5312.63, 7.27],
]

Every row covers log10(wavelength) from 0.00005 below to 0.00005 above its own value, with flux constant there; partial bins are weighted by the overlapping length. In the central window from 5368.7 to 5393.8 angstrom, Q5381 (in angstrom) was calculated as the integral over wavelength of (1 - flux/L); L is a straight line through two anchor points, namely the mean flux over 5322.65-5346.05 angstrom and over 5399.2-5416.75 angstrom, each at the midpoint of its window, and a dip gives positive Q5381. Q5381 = -4.7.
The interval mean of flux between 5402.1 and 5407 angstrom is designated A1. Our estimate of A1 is 6.91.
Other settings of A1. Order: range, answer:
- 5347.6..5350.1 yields 1.67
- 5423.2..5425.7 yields 7.51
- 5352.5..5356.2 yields 3.89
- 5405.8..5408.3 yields 6.75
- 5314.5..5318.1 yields 6.57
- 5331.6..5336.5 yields 7.21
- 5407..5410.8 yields 6.47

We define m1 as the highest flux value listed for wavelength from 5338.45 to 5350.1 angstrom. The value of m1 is 4.3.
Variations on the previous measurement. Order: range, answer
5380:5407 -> 7.71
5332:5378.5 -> 8.16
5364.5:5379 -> 7.79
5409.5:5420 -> 7.44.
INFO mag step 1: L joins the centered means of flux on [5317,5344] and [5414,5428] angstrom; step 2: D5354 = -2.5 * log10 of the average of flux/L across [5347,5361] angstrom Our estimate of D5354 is 0.34 mag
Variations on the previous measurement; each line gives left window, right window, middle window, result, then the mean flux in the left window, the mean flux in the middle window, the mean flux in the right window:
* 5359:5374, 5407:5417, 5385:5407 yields -0.07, 7.28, 7.24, 6.54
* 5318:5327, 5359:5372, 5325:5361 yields 0.46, 7.07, 4.69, 7.3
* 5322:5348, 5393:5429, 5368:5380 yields -0.21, 5.06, 7.33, 6.98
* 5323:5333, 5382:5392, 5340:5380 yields 0.35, 7.28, 5.28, 7.32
